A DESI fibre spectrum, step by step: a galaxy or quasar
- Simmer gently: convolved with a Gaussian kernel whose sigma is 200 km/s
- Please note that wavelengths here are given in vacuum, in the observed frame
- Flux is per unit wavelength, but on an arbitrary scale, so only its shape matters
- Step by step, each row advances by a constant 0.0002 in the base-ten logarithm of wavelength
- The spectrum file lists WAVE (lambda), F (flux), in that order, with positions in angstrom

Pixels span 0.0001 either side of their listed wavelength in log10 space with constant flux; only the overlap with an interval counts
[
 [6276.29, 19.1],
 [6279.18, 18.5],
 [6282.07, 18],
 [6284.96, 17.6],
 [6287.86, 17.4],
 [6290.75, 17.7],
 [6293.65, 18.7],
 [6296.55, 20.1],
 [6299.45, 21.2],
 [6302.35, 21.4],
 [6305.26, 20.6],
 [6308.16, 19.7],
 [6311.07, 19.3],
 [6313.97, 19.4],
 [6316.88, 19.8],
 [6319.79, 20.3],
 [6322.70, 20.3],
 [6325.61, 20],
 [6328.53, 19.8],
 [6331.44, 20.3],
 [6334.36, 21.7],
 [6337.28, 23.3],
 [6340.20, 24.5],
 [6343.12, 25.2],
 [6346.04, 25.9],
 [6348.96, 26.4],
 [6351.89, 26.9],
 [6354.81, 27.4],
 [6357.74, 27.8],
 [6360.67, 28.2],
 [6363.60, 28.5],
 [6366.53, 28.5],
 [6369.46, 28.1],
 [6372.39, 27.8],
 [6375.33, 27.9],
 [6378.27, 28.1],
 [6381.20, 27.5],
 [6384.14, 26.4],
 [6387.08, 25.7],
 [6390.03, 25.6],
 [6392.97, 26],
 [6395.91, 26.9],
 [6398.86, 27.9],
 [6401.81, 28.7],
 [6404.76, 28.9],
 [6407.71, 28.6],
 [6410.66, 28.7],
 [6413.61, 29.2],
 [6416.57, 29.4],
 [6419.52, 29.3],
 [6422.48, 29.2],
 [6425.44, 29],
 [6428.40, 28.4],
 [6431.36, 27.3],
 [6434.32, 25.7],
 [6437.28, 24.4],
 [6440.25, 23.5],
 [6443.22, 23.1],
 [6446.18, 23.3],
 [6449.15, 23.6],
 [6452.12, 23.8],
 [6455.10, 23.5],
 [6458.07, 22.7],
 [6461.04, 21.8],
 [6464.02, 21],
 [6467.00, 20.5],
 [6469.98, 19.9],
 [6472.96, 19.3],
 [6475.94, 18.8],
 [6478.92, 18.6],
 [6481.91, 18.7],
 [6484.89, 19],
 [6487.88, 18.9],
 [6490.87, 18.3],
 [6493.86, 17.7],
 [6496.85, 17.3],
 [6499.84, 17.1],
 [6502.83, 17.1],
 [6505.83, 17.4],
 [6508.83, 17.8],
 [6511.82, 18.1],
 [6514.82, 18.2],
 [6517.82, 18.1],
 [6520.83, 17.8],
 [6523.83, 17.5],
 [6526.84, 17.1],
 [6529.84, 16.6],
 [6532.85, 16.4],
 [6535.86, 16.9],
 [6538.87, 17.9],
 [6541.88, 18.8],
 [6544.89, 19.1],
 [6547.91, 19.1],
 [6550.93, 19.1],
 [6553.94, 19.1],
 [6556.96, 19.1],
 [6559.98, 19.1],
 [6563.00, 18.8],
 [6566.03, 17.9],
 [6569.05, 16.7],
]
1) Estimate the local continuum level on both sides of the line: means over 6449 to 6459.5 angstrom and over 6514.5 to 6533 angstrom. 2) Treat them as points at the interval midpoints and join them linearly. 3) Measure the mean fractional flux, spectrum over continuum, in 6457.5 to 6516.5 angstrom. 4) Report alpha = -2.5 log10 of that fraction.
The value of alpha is 0.09 mag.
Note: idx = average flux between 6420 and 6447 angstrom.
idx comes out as 26.2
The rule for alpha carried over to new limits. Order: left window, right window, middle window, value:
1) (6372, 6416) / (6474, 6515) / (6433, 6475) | -0.03 mag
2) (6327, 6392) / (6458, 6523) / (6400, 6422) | -0.24 mag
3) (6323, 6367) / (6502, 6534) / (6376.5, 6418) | -0.22 mag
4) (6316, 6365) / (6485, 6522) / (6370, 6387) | -0.21 mag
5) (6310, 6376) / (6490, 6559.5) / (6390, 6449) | -0.25 mag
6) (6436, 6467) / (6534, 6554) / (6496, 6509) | 0.18 mag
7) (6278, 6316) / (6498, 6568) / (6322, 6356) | -0.23 mag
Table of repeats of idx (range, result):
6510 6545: 17.7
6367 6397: 27.1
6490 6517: 17.7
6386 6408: 27.2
